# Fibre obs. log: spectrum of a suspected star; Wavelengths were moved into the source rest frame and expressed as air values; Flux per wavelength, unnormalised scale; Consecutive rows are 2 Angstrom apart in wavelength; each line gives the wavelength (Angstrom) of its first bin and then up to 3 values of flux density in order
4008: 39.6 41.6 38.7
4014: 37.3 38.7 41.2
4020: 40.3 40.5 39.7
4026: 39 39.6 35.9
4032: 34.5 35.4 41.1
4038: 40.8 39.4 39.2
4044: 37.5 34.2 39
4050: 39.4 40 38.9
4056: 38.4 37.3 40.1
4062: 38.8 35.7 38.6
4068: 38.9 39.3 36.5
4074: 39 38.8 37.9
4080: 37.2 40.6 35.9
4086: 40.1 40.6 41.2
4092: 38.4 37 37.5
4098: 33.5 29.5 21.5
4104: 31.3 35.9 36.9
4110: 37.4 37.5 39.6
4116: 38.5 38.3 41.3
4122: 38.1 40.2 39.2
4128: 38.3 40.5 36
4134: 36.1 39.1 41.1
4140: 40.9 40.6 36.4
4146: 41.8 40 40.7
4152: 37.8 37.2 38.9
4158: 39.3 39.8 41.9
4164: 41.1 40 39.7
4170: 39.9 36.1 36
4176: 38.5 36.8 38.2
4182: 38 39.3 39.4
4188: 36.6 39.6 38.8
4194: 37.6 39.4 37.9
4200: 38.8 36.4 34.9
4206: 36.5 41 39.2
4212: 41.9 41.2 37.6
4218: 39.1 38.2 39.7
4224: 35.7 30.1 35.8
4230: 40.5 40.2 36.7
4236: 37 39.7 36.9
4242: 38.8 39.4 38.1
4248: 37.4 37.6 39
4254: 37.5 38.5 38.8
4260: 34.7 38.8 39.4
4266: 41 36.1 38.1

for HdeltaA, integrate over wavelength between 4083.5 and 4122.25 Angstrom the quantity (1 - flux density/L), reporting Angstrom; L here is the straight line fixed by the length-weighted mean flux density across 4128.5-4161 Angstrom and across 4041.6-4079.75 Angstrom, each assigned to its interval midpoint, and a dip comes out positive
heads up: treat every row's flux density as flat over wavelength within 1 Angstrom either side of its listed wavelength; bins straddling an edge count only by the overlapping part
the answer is 2.2 Angstrom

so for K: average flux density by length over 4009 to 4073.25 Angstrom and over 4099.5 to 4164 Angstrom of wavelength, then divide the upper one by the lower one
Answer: 1.0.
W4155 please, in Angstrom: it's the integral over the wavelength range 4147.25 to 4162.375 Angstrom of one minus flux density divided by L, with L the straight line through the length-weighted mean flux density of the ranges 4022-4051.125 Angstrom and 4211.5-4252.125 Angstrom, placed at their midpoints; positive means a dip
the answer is -0.5 Angstrom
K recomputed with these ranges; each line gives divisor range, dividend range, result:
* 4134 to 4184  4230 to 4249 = 0.98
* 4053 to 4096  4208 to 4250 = 0.99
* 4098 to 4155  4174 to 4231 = 1.02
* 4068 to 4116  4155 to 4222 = 1.05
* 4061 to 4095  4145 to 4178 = 1.02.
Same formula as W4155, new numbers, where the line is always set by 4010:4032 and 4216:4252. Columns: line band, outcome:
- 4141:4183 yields -0.9 Angstrom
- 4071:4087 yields 0.2 Angstrom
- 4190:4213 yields -0.3 Angstrom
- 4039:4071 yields 0.3 Angstrom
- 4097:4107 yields 2.1 Angstrom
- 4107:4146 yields -0.5 Angstrom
